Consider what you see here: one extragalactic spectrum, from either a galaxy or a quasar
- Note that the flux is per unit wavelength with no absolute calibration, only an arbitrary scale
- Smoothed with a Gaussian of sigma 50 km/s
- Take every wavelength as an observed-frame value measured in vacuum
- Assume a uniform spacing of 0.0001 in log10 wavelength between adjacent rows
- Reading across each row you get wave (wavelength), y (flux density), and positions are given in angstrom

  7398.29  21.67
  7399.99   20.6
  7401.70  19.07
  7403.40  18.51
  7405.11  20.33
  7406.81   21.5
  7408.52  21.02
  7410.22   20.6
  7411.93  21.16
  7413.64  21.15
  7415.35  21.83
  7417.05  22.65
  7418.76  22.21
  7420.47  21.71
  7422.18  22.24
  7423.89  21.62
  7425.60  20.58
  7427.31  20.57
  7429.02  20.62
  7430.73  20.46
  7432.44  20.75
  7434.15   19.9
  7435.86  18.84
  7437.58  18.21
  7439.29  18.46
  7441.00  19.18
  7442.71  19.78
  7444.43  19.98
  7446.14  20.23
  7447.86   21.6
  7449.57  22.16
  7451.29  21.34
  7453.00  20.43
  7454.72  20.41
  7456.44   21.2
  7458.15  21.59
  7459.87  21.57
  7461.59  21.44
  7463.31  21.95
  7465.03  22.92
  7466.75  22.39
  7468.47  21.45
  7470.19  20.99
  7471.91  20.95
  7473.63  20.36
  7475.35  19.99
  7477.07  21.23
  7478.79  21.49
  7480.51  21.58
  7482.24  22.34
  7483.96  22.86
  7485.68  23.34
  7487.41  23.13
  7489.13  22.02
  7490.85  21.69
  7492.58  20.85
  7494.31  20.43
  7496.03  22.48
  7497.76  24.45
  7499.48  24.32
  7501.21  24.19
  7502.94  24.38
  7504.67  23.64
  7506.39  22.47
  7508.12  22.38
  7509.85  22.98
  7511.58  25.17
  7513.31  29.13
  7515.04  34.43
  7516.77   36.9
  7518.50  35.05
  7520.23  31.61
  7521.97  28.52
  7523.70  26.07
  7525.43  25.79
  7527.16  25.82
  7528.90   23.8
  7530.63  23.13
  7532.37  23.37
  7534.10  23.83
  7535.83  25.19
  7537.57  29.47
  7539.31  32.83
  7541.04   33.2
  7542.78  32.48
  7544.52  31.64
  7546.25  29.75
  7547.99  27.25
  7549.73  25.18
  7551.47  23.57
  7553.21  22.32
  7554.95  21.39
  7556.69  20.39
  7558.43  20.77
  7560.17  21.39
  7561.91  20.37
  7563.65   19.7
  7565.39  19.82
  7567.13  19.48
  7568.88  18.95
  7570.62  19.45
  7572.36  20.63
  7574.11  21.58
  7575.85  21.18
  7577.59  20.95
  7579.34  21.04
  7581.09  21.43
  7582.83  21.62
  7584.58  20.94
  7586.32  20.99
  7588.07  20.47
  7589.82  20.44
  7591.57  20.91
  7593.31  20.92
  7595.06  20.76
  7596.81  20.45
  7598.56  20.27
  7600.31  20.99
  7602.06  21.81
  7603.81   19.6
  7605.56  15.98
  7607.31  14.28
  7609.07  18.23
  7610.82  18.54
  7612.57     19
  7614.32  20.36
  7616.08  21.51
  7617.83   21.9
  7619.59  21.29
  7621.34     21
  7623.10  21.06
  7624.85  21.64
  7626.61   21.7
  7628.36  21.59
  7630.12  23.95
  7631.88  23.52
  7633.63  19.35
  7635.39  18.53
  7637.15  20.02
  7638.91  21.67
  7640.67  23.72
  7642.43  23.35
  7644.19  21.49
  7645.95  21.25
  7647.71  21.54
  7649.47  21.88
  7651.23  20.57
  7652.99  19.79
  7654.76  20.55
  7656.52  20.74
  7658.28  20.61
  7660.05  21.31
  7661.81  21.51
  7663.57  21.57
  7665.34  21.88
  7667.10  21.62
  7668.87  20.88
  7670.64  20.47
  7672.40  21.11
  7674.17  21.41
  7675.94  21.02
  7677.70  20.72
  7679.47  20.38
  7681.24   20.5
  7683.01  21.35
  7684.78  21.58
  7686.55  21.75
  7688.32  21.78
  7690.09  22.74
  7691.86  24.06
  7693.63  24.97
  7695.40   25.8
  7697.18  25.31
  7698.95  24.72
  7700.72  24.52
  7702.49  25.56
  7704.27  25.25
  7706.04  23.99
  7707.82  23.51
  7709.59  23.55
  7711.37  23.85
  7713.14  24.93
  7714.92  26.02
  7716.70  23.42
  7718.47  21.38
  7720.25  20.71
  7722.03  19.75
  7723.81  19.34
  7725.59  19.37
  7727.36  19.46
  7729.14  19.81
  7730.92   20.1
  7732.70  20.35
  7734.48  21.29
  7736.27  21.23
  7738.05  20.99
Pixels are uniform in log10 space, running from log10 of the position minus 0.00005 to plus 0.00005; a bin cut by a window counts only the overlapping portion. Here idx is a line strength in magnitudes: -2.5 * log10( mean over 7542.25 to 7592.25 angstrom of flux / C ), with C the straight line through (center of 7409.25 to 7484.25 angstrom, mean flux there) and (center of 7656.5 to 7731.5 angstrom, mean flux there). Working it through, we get -0.03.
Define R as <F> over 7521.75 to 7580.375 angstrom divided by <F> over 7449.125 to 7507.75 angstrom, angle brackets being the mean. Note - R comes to 1.1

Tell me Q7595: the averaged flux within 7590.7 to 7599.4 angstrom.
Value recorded 20.7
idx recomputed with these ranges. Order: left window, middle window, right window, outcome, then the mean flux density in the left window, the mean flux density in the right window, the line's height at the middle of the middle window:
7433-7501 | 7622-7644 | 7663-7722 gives 0.04 mag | 21.3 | 22.8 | 22.4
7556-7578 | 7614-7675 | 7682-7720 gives 0.05 mag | 20.4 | 23.7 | 22.3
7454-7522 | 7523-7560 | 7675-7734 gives -0.11 mag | 23.7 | 22.5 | 23.4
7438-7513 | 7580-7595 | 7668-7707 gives 0.07 mag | 21.8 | 22.7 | 22.3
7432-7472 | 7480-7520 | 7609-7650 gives -0.19 mag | 20.7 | 21.2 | 20.9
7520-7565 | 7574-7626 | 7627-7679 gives 0.15 mag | 25.6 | 21.3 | 23.3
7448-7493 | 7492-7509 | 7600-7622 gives -0.09 mag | 21.6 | 19.5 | 21.2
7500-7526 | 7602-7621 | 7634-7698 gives 0.23 mag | 27.5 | 21.6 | 23.7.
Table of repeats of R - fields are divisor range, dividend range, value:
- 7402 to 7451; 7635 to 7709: 1.07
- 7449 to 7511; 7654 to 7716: 1.03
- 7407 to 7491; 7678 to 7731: 1.07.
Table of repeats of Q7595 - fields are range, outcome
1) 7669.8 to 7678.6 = 21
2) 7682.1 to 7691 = 21.8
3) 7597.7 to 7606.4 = 19.7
